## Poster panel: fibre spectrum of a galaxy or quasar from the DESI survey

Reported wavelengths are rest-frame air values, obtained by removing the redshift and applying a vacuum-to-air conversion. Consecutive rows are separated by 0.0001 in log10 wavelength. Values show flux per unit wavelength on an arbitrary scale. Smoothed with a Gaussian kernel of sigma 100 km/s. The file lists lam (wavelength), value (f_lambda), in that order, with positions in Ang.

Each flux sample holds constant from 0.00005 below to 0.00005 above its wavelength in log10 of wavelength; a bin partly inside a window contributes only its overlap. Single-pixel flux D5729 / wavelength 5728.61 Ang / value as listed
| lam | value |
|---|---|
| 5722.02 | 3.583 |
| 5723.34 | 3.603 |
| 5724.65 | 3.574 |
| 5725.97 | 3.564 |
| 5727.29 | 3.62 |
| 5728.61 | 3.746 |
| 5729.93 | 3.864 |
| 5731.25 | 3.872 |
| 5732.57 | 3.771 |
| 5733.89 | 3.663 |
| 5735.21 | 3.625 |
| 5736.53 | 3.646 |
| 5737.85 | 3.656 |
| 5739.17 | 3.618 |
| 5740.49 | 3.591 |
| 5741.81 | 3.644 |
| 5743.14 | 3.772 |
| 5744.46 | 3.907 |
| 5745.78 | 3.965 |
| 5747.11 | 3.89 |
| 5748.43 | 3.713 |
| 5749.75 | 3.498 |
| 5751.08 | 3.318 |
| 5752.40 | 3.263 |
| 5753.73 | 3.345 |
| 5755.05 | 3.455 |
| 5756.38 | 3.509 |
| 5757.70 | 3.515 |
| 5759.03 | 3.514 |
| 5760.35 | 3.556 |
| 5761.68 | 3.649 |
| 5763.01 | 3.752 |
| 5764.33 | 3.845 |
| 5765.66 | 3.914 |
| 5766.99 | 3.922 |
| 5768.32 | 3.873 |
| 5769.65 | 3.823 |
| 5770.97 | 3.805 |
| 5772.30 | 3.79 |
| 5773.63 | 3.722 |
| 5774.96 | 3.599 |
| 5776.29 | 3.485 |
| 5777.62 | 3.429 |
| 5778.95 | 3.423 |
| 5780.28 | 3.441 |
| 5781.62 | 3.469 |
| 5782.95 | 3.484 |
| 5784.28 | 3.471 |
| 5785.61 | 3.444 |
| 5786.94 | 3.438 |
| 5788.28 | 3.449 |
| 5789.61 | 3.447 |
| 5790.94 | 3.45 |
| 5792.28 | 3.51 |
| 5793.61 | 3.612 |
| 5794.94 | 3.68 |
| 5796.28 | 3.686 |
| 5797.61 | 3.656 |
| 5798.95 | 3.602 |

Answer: 3.746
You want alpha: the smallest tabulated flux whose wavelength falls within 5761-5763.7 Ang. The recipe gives 3.649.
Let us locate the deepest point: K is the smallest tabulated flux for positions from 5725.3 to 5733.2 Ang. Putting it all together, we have 3.564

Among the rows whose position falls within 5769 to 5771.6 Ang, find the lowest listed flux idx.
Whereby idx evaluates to 3.805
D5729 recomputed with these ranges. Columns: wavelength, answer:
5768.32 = 3.873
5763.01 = 3.752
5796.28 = 3.686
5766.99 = 3.922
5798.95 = 3.602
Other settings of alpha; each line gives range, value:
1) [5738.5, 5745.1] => 3.591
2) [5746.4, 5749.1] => 3.713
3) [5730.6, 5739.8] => 3.618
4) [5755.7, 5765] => 3.509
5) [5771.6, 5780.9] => 3.423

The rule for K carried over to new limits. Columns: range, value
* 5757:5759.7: 3.514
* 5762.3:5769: 3.752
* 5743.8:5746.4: 3.907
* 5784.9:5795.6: 3.438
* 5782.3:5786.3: 3.444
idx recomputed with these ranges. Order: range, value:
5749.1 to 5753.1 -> 3.263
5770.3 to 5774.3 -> 3.722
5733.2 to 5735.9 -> 3.625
